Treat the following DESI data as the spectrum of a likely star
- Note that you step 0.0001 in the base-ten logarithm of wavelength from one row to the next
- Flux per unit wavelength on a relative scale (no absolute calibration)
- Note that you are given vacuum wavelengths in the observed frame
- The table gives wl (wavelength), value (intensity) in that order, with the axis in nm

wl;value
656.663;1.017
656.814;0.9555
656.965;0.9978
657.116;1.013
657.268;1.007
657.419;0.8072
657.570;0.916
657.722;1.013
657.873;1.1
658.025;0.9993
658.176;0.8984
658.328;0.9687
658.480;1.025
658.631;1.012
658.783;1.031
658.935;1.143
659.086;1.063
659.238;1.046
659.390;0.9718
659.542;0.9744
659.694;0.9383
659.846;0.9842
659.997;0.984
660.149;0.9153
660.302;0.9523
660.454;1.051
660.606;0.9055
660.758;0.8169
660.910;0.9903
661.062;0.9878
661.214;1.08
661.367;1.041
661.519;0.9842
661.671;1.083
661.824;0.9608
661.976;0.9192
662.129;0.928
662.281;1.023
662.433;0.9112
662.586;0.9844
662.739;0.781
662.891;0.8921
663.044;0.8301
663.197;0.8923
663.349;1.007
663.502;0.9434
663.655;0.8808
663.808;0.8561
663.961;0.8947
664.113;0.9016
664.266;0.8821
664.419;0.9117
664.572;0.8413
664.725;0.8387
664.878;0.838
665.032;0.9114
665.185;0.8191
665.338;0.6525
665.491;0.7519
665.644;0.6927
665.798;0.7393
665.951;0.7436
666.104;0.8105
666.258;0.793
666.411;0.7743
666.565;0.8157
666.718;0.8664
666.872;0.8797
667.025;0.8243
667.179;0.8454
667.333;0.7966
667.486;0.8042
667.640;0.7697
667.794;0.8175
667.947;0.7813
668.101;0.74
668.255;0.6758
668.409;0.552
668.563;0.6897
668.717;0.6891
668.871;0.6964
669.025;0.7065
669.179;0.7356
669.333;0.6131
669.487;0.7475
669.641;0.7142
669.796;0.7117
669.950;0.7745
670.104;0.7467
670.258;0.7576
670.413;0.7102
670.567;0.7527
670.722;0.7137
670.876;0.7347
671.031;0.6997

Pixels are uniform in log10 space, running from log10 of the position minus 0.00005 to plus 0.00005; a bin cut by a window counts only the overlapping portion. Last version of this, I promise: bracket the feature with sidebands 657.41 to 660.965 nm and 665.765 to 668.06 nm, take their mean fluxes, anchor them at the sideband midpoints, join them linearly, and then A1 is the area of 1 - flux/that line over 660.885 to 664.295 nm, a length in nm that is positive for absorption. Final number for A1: -0.14 nm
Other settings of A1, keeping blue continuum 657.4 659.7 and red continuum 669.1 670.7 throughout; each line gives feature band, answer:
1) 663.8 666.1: 0.08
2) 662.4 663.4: 0.00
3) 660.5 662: -0.07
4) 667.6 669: 0.10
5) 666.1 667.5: -0.04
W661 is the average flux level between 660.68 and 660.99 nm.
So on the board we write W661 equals 0.906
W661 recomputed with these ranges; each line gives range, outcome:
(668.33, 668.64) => 0.621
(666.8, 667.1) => 0.853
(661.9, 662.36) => 0.958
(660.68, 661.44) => 0.983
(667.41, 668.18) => 0.782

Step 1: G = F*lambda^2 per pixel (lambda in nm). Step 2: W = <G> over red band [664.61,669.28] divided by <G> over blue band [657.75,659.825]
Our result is 0.78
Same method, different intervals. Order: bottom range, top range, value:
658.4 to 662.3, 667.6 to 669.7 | 0.73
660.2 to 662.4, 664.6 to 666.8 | 0.82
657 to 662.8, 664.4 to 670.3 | 0.80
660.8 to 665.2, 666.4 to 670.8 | 0.82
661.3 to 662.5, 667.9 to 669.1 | 0.72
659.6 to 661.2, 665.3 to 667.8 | 0.84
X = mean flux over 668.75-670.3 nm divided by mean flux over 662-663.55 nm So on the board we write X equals 0.78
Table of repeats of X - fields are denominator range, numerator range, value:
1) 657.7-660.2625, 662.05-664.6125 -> 0.90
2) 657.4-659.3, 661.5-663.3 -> 0.93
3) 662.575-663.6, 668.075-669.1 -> 0.75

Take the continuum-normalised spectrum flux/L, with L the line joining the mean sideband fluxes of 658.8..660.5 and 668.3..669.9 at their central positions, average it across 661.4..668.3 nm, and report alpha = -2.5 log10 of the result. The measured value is -0.03 mag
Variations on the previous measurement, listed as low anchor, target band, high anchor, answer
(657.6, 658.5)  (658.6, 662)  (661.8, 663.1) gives -0.045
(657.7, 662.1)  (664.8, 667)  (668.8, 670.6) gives 0.045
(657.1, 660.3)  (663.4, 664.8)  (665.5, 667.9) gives -0.033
